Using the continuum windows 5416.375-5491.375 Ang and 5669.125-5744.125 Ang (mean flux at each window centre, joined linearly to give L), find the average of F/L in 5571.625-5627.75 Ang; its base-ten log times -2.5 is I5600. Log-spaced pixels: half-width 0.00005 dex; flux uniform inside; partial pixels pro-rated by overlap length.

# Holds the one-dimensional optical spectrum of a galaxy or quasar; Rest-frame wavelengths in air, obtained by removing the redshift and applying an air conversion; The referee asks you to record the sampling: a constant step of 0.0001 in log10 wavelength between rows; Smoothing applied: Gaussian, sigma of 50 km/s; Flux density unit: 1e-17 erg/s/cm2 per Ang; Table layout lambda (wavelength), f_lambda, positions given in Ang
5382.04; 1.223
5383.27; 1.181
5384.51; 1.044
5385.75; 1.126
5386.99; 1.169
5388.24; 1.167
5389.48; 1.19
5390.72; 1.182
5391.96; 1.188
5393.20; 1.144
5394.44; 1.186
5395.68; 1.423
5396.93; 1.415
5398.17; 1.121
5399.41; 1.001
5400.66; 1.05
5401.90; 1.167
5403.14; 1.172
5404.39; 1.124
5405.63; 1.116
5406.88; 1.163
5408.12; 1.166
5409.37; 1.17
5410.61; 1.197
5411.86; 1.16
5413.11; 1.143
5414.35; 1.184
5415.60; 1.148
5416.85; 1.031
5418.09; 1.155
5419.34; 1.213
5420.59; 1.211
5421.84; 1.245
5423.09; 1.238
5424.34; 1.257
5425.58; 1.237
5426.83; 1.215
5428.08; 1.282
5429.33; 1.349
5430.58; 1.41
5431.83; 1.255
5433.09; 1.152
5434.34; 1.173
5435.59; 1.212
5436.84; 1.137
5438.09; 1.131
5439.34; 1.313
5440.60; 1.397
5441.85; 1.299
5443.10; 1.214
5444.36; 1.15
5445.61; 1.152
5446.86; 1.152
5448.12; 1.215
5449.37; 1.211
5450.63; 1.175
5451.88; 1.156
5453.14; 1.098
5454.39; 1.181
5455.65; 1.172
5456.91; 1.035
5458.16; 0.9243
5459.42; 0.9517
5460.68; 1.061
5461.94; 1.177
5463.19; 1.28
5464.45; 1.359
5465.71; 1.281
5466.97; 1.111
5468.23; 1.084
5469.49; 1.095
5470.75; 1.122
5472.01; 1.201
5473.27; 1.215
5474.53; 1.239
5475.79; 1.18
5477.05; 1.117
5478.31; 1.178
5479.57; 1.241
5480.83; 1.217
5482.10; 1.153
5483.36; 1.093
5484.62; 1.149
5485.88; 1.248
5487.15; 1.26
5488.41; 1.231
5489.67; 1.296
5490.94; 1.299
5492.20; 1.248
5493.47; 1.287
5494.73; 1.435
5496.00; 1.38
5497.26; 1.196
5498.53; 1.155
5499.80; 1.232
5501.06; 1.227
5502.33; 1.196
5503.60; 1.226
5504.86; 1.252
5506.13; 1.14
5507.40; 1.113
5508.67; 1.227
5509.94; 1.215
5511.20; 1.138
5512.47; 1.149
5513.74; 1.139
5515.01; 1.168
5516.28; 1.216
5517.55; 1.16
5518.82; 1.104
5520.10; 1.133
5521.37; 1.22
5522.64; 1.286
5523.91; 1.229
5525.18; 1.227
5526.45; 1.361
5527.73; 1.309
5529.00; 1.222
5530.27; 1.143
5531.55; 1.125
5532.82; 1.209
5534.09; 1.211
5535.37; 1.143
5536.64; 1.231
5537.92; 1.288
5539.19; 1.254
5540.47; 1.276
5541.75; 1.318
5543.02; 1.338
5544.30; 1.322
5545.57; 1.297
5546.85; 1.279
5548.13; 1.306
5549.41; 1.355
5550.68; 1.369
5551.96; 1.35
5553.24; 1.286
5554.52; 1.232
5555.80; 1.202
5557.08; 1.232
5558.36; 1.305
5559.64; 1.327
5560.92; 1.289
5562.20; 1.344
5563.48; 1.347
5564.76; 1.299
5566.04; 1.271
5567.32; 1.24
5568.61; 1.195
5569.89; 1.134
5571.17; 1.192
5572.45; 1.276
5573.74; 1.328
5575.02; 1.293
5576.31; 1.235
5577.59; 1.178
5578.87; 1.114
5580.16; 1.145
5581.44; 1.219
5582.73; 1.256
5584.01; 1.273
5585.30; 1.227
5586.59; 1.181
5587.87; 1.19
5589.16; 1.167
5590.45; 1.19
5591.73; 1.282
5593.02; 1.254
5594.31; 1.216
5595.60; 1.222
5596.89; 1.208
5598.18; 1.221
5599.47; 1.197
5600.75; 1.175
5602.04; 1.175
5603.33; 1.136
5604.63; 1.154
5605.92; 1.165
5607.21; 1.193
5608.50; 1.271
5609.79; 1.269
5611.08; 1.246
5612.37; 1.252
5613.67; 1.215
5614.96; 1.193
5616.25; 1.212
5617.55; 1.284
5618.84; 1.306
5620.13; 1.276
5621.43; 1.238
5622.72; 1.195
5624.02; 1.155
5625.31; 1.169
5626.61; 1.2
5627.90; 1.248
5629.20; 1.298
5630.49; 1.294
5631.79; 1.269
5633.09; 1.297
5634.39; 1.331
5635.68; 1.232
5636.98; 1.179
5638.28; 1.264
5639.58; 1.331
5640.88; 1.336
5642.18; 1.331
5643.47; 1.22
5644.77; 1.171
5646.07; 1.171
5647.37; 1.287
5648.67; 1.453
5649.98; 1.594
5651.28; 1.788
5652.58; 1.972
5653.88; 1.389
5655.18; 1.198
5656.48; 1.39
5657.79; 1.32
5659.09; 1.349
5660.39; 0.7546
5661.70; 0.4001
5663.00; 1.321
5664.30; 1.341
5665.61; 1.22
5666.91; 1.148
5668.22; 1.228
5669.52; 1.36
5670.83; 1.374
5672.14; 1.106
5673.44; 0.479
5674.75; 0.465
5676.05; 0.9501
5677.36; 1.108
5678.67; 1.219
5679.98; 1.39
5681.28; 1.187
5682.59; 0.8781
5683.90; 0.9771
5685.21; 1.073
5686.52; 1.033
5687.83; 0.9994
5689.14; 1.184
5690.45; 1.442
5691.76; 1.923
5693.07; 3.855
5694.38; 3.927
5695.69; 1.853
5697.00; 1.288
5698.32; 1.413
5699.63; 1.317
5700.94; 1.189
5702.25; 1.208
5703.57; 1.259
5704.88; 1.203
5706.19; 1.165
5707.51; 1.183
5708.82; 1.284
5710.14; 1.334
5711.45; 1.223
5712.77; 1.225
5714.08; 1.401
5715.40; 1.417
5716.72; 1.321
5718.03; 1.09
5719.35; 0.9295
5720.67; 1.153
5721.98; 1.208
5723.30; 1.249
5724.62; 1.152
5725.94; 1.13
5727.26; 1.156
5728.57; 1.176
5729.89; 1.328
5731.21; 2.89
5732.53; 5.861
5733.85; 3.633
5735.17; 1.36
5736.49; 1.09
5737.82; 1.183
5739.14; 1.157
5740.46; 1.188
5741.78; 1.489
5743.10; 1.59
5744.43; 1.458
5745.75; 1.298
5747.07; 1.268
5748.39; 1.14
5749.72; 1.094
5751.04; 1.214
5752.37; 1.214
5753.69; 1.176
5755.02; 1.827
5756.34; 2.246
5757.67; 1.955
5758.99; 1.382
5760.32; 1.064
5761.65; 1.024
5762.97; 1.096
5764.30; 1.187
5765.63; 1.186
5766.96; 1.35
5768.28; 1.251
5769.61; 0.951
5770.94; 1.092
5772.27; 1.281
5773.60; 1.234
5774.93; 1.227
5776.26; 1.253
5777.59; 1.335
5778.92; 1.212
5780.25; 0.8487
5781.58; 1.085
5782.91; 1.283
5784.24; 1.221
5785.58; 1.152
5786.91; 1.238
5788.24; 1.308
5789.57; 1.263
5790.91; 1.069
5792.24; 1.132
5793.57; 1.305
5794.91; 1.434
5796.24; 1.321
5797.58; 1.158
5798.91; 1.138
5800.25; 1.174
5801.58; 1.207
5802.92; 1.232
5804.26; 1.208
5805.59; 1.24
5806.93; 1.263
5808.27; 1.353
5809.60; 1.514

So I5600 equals 0.110 mag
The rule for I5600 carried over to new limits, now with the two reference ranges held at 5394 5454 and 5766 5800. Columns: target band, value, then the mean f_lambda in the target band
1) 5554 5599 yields -0.03 mag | 1.24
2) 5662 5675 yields 0.09 mag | 1.1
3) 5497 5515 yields 0.01 mag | 1.19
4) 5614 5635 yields -0.04 mag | 1.25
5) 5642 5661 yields -0.13 mag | 1.36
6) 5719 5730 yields 0.04 mag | 1.16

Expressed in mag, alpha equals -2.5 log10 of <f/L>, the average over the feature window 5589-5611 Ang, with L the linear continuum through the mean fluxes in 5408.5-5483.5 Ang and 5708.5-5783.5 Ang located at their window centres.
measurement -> 0.08 mag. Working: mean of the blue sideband 1.19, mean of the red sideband 1.41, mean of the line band 1.21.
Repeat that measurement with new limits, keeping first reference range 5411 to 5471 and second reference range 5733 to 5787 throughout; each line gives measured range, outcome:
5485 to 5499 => -0.06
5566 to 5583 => 0.03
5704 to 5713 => 0.08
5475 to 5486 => 0.03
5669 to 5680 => 0.26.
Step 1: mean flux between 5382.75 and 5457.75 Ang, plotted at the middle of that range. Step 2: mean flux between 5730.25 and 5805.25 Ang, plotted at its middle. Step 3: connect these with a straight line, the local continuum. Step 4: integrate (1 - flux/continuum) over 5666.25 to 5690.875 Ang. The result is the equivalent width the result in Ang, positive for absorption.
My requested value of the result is 5.0 Ang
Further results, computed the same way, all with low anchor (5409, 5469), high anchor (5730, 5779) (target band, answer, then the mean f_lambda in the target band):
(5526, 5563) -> 0.8 Ang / 1.27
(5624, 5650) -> 2.4 Ang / 1.27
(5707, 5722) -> 2.5 Ang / 1.23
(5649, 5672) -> 2.0 Ang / 1.3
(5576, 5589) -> 1.4 Ang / 1.2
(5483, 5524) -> 1.4 Ang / 1.21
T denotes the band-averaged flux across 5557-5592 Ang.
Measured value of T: 1.24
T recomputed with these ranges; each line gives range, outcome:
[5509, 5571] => 1.25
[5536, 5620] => 1.25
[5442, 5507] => 1.19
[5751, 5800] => 1.26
